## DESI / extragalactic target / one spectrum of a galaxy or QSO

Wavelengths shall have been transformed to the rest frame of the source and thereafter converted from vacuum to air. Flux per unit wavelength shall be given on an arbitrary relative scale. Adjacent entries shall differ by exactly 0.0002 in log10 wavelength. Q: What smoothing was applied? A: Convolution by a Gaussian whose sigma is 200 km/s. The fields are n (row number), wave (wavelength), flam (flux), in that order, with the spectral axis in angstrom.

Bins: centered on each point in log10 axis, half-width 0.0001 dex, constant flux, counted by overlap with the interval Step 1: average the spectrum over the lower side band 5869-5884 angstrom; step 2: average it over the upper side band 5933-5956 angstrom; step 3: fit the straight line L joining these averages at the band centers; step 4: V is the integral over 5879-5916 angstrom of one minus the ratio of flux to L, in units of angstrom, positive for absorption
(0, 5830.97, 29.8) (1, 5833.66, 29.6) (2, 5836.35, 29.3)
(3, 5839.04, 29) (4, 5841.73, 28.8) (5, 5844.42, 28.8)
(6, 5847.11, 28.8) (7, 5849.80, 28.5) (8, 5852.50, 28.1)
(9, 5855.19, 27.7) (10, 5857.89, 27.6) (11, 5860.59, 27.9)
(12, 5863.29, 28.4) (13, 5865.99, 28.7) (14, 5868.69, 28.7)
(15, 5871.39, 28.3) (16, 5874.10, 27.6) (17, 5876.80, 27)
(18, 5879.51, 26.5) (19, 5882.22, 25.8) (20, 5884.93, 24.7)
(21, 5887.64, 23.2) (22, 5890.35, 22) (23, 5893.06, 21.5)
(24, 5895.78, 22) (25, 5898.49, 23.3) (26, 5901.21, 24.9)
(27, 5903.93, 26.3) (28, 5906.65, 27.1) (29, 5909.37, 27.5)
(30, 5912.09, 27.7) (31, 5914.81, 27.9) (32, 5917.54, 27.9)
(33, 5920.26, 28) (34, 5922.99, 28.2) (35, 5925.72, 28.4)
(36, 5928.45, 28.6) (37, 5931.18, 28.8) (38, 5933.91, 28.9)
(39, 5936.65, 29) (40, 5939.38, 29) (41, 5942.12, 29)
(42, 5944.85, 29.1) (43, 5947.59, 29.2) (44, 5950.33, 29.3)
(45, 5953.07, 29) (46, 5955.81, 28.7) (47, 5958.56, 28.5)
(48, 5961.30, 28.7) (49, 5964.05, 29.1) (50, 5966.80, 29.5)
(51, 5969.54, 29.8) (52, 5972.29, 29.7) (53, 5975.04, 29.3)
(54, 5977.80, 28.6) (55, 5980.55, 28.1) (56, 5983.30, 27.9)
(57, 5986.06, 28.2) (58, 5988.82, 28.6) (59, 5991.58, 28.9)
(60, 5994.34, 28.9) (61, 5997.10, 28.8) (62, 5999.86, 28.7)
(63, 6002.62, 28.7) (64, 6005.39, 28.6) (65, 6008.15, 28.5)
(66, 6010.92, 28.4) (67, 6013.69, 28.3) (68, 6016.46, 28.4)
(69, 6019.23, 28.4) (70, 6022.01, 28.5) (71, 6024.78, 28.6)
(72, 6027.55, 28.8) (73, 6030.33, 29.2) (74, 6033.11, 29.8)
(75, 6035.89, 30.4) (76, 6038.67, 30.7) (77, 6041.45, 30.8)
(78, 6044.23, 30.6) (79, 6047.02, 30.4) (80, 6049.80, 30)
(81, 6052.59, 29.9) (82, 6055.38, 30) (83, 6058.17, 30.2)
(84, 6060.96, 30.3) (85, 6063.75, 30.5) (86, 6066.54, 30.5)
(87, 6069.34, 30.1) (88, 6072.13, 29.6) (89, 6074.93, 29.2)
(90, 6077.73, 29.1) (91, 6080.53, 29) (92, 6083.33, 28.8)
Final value 3.6 angstrom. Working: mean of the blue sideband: 27.1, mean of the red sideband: 29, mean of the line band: 25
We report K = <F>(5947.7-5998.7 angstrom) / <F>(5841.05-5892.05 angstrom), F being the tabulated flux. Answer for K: 1.1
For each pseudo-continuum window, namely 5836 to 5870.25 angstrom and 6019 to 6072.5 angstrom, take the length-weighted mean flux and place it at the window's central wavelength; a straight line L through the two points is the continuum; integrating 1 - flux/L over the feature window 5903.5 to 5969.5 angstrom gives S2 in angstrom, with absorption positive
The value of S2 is 1.3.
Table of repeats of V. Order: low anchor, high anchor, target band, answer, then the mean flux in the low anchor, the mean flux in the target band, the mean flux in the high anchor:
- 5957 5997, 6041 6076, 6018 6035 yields 0.4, 28.8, 28.9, 30.2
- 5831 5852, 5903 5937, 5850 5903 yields 4.7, 29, 26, 28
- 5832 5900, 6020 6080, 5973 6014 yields 0.5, 26.9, 28.6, 29.8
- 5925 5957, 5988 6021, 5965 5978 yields -0.3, 28.9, 29.4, 28.6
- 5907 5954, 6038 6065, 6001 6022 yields 0.9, 28.5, 28.5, 30.3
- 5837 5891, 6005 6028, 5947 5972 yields -0.9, 27.4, 29.1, 28.5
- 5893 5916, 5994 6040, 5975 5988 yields -0.2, 25.6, 28.3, 28.9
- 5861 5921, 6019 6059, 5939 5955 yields -0.9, 26.1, 29.1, 29.8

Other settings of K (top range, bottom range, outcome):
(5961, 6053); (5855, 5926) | 1.10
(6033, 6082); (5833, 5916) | 1.12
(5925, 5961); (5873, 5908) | 1.17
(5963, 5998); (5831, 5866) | 1.01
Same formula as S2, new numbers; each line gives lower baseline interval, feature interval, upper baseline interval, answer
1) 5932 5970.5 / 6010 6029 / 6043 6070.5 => 0.8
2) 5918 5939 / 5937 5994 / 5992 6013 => -0.6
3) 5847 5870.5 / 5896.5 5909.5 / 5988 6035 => 1.3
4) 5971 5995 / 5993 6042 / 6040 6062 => 0.8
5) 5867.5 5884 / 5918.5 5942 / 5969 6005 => -0.5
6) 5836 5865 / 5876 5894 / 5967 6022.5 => 2.6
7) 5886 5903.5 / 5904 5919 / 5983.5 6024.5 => -2.3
